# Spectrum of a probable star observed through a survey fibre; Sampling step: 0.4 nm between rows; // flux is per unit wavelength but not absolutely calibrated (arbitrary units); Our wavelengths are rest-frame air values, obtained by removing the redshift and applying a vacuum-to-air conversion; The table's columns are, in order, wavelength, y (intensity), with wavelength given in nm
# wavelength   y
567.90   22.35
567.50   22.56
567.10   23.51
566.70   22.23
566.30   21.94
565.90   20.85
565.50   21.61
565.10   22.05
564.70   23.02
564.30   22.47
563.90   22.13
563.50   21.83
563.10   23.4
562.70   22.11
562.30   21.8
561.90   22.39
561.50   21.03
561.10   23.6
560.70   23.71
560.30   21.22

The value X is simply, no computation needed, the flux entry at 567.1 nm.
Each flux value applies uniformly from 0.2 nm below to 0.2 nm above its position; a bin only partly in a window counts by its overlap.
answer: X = 23.51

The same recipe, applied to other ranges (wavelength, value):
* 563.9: 22.13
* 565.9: 20.85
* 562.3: 21.8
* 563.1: 23.4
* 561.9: 22.39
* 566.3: 21.94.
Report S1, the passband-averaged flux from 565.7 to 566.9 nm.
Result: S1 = 21.7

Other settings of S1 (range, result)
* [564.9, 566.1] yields 21.5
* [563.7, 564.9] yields 22.5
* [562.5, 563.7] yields 22.4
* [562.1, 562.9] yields 22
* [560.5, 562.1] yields 22.7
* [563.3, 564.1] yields 22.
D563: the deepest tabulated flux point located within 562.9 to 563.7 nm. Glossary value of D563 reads 21.83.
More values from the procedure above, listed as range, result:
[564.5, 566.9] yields 20.85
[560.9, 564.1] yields 21.03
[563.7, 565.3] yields 22.05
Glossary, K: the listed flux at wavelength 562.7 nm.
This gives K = 22.11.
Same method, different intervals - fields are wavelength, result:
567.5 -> 22.56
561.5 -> 21.03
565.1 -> 22.05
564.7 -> 23.02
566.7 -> 22.23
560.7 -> 23.71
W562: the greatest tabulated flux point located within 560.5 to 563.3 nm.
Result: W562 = 23.71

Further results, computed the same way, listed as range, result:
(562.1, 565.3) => 23.4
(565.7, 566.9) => 22.23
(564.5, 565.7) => 23.02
